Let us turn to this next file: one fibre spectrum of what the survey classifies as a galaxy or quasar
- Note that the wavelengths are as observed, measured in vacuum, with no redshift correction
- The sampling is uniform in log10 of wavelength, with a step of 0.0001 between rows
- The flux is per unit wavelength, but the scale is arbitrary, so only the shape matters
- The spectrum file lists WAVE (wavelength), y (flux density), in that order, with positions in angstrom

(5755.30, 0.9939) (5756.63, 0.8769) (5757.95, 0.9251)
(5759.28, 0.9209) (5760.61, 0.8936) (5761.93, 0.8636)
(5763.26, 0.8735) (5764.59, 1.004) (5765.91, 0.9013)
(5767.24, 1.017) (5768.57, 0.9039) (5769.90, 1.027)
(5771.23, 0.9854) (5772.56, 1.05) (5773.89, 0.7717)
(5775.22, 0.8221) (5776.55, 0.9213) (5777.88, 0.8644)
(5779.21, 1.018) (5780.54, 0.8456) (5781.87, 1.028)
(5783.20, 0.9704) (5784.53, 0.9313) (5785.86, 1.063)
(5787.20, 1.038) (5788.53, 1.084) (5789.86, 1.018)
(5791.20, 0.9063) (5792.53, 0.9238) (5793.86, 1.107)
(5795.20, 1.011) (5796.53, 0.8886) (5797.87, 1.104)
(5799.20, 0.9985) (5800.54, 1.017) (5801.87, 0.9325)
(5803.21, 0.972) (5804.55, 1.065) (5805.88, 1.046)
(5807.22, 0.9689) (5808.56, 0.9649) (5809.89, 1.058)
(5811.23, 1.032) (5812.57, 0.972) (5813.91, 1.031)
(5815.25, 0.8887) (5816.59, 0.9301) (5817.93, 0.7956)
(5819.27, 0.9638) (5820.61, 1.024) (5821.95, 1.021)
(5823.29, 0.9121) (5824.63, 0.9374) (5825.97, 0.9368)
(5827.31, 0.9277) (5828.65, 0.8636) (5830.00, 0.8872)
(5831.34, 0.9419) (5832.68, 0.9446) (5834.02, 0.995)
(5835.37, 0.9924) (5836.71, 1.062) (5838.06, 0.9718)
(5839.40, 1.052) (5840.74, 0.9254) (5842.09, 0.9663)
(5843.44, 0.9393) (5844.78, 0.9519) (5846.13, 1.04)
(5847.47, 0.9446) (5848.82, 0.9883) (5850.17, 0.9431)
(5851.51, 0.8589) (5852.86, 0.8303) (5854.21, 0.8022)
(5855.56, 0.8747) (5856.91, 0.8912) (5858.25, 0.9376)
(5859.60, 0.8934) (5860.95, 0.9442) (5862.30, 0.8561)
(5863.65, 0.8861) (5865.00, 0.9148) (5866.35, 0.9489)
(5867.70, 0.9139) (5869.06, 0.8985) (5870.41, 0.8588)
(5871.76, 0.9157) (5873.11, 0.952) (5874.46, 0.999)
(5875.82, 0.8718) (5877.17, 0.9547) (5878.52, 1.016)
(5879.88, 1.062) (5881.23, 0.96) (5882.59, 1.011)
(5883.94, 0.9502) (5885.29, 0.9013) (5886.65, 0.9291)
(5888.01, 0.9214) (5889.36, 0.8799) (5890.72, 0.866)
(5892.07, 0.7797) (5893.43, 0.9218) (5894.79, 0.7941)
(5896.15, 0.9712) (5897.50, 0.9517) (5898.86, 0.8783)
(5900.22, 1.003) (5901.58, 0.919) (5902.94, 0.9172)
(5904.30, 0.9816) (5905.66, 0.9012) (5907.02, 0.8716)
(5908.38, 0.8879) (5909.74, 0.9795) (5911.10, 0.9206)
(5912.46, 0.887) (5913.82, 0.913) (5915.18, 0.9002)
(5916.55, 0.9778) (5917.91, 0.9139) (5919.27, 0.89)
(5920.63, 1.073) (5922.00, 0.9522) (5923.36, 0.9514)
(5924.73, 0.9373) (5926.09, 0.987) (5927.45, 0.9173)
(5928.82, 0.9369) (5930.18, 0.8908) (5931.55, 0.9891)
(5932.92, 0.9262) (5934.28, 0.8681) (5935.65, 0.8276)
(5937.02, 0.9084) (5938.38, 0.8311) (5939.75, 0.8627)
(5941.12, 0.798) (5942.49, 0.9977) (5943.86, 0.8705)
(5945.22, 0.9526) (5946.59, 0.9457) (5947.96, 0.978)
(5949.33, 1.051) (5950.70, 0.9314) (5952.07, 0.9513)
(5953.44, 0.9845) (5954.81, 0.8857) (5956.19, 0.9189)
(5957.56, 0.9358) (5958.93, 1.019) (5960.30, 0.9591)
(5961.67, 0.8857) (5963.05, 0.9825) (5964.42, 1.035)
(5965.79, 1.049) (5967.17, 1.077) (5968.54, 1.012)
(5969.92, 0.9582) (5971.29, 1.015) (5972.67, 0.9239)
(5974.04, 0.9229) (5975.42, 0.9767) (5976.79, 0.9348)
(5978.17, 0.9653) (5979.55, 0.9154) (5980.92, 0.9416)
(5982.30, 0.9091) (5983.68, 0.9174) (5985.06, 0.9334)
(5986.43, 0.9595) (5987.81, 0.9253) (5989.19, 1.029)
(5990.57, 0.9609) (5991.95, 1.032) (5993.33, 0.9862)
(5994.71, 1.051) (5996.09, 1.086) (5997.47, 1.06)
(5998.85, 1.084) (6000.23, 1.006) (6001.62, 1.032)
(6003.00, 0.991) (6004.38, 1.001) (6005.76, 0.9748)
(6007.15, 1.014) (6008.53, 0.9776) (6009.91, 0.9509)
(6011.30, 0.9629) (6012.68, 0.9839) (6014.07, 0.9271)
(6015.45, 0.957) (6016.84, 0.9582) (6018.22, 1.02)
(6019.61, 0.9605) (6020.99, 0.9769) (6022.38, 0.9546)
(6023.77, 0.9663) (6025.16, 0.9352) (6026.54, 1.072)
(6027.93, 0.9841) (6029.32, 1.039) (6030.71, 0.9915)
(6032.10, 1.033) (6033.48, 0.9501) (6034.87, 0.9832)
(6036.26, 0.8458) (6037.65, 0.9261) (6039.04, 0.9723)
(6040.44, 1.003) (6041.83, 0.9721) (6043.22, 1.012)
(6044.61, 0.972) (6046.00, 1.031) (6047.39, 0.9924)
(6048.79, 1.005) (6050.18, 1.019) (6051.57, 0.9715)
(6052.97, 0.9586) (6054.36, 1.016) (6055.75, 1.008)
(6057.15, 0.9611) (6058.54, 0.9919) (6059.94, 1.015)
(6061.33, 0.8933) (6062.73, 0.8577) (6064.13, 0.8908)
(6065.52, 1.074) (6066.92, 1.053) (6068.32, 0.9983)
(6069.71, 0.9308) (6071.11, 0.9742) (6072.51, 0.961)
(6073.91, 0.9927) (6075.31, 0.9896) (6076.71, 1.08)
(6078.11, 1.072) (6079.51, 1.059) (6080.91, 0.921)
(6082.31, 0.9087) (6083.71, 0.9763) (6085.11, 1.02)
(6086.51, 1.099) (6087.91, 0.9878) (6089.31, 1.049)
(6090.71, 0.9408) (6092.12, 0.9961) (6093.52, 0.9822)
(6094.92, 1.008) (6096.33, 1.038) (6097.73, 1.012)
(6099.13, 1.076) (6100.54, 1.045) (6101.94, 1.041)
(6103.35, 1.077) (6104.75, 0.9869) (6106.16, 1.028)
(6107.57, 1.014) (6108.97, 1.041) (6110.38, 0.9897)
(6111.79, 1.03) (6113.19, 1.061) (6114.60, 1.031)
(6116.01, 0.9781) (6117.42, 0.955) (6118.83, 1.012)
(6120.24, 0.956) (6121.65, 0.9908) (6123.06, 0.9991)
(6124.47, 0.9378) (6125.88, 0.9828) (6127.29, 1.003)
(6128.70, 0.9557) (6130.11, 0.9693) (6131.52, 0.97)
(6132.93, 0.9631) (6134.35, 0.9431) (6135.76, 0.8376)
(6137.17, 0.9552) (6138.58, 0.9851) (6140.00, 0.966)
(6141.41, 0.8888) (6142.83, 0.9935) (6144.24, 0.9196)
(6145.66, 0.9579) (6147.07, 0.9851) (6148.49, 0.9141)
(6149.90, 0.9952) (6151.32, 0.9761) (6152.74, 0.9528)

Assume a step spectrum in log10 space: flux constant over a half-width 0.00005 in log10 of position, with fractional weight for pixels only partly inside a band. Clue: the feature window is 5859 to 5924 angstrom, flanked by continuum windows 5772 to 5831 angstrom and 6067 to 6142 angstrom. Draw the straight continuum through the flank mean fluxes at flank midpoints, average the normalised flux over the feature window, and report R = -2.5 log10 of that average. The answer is 0.06 mag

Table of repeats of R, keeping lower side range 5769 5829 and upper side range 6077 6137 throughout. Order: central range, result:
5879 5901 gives 0.062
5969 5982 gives 0.041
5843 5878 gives 0.068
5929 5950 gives 0.080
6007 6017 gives 0.029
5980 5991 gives 0.046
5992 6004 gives -0.051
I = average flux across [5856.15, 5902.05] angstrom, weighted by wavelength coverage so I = 0.922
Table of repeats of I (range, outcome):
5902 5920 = 0.919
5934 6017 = 0.964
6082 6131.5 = 1.01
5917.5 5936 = 0.935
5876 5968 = 0.935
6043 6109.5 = 1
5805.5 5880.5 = 0.944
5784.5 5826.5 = 0.987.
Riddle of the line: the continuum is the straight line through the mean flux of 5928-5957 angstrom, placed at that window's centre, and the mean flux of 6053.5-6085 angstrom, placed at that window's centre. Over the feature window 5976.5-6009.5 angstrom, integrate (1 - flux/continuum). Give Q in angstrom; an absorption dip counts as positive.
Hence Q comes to -1.48 angstrom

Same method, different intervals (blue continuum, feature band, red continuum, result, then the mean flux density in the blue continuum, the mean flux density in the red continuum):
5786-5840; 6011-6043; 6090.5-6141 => 0.5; 0.98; 0.993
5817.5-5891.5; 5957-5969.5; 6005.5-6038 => -0.5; 0.935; 0.973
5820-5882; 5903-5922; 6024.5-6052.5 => 0.5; 0.939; 0.985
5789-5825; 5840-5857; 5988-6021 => 1.1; 0.982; 0.999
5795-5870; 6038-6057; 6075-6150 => -0.2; 0.95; 0.992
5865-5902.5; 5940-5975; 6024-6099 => -0.3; 0.927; 0.99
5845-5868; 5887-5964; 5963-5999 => 2.3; 0.911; 0.986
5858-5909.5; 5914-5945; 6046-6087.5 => 0.7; 0.922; 0.99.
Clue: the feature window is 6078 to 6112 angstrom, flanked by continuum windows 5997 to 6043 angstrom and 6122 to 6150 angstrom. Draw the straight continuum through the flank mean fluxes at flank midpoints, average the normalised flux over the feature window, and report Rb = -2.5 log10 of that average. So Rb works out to -0.054 mag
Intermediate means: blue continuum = 0.984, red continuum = 0.956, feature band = 1.01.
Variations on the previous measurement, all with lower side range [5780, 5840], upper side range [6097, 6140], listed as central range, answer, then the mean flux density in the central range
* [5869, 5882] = 0.03 mag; 0.952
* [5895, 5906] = 0.05 mag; 0.935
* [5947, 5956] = 0.03 mag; 0.96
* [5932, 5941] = 0.14 mag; 0.869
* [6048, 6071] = 0.01 mag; 0.978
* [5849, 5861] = 0.11 mag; 0.888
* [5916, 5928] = 0.03 mag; 0.956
